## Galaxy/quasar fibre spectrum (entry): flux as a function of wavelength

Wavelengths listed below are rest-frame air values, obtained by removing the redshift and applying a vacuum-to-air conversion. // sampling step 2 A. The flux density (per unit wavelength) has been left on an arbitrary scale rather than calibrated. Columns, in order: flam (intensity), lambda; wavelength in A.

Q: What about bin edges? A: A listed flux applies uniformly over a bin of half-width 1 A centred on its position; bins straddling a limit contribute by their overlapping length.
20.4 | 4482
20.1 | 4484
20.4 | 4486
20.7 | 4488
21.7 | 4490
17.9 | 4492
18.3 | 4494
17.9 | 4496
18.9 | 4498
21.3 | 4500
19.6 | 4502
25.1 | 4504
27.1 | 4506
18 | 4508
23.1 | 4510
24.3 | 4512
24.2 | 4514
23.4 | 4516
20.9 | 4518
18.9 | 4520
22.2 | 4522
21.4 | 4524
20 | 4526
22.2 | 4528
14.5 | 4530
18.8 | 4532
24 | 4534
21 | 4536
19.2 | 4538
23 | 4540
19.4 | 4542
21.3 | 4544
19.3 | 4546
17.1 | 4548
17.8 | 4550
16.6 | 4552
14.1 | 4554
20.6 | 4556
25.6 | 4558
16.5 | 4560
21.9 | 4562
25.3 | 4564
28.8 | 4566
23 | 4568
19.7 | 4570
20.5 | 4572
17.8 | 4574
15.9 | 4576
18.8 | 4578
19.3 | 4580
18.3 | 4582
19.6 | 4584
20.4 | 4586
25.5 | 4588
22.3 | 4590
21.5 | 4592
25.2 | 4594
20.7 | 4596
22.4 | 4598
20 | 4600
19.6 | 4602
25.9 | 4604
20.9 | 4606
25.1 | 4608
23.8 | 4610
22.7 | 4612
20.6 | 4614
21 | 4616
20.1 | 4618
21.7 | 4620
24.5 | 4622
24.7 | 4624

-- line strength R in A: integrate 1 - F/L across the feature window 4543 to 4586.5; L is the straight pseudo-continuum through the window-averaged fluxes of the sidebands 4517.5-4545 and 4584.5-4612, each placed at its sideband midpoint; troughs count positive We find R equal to 3.2 A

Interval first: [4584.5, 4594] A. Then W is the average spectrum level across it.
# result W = 22.6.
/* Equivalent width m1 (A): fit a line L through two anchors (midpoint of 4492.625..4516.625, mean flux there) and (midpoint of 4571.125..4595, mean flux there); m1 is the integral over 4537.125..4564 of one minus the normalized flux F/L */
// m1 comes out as 1.68 A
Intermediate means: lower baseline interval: 21.7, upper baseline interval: 20.4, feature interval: 19.6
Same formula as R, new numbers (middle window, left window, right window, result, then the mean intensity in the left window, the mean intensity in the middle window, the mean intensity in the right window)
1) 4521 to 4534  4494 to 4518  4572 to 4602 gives 0.81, 21.9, 20.2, 20.5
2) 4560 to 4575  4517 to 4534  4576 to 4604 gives -0.96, 20.1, 22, 21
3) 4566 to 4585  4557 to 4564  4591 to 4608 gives 1.98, 21.9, 19.7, 22.2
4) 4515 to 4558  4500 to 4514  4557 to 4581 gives 4.09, 22.8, 19.9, 21.1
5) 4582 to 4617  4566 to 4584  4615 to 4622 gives -2.35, 19.7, 22.1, 21.4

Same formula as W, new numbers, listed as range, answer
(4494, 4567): 20.9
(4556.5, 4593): 21.1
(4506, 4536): 21.3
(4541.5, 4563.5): 19.2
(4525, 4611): 20.8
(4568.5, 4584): 18.8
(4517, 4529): 20.9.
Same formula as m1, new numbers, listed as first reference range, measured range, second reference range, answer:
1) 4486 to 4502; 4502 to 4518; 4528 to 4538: -2.85 A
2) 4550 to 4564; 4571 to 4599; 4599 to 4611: 0.98 A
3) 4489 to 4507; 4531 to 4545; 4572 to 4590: -0.46 A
